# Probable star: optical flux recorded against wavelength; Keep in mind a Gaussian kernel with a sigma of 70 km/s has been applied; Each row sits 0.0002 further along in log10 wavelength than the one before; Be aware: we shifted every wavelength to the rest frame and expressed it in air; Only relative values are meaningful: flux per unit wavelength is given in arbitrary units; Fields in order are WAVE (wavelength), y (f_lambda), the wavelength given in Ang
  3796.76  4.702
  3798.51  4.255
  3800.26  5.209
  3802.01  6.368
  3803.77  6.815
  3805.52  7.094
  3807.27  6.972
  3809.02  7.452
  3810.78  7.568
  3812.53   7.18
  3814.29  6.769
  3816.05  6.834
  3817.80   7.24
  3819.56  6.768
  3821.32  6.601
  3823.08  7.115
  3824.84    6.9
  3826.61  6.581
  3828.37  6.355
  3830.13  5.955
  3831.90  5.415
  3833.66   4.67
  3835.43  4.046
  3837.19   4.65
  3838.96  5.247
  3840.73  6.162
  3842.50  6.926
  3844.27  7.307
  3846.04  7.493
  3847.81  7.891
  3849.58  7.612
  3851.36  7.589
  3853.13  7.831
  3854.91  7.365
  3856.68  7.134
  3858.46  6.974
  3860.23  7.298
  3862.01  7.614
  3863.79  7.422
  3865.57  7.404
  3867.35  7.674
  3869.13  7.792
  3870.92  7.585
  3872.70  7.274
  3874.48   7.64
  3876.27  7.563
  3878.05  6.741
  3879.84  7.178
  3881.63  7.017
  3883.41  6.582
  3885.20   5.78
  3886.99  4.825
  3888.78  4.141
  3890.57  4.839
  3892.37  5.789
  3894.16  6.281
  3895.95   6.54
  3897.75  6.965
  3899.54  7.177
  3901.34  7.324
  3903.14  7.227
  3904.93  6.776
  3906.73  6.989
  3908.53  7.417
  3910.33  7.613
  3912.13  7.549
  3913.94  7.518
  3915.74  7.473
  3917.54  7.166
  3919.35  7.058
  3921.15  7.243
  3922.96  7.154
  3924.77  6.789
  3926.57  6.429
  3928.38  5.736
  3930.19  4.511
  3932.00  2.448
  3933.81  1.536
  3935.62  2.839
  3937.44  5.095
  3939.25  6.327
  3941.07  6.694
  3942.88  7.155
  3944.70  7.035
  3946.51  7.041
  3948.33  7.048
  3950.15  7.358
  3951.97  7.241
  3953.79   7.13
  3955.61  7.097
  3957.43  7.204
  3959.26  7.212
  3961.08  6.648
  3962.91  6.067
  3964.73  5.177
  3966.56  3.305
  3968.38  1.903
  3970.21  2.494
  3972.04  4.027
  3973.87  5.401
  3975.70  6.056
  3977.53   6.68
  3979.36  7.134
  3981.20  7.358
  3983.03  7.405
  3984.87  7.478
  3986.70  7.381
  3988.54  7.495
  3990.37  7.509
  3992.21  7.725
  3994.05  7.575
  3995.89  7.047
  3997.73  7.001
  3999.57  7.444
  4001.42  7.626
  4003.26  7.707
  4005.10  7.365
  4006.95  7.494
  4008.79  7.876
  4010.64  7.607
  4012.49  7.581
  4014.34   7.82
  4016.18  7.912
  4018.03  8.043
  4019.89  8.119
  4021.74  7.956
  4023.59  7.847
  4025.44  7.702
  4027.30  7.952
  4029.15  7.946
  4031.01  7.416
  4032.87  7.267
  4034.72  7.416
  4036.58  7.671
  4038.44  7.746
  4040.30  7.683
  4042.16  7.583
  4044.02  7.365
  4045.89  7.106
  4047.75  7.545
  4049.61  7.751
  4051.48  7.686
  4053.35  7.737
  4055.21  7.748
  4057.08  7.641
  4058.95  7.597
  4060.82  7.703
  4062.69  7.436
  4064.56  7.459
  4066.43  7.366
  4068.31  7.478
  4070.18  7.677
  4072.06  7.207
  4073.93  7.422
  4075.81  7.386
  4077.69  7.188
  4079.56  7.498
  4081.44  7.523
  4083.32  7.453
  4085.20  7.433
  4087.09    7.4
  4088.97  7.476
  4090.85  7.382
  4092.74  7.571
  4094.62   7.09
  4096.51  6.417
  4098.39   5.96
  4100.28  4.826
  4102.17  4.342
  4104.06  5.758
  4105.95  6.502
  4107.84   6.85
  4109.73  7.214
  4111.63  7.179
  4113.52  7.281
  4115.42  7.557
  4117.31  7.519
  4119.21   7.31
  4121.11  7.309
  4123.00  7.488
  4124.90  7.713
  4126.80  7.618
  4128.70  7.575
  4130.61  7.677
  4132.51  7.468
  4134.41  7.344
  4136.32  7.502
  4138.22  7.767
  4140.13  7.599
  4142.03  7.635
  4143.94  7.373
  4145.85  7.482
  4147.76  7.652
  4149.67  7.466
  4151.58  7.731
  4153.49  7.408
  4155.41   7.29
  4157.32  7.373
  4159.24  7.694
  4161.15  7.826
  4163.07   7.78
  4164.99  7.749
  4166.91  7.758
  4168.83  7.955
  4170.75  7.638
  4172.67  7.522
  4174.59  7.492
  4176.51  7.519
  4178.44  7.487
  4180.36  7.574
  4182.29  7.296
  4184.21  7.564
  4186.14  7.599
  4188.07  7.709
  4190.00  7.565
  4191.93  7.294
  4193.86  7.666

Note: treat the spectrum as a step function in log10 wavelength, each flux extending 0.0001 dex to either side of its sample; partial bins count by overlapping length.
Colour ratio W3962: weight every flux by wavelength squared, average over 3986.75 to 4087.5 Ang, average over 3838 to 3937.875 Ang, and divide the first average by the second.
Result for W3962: 1.24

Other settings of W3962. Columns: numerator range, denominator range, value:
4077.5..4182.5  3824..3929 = 1.23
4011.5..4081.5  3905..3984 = 1.31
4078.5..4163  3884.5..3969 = 1.29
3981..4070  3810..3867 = 1.24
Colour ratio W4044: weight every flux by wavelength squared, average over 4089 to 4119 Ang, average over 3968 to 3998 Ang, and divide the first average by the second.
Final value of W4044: 1.11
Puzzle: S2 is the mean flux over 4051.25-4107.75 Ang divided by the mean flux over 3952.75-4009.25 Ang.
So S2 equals 1.08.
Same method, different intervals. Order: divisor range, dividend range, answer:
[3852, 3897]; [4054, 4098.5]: 1.08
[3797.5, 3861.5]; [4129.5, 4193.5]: 1.15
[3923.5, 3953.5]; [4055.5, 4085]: 1.30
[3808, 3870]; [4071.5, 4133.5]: 1.04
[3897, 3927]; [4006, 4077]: 1.06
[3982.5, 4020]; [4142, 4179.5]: 1.00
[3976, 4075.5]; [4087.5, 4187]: 0.97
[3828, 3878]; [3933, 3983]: 0.85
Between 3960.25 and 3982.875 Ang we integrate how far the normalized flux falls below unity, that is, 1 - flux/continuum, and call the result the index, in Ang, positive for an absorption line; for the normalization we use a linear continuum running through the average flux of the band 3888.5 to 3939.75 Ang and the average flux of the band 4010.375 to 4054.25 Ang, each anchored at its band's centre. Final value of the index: 5.4 Ang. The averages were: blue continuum 6.16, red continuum 7.69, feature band 5.26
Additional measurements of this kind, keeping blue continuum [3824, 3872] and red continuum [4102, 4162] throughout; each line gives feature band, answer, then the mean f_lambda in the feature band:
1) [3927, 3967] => 6.4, 5.85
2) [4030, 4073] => -2.1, 7.53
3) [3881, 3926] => 1.3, 6.69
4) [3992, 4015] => -1.4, 7.52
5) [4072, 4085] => -0.3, 7.4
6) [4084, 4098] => 0.1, 7.21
